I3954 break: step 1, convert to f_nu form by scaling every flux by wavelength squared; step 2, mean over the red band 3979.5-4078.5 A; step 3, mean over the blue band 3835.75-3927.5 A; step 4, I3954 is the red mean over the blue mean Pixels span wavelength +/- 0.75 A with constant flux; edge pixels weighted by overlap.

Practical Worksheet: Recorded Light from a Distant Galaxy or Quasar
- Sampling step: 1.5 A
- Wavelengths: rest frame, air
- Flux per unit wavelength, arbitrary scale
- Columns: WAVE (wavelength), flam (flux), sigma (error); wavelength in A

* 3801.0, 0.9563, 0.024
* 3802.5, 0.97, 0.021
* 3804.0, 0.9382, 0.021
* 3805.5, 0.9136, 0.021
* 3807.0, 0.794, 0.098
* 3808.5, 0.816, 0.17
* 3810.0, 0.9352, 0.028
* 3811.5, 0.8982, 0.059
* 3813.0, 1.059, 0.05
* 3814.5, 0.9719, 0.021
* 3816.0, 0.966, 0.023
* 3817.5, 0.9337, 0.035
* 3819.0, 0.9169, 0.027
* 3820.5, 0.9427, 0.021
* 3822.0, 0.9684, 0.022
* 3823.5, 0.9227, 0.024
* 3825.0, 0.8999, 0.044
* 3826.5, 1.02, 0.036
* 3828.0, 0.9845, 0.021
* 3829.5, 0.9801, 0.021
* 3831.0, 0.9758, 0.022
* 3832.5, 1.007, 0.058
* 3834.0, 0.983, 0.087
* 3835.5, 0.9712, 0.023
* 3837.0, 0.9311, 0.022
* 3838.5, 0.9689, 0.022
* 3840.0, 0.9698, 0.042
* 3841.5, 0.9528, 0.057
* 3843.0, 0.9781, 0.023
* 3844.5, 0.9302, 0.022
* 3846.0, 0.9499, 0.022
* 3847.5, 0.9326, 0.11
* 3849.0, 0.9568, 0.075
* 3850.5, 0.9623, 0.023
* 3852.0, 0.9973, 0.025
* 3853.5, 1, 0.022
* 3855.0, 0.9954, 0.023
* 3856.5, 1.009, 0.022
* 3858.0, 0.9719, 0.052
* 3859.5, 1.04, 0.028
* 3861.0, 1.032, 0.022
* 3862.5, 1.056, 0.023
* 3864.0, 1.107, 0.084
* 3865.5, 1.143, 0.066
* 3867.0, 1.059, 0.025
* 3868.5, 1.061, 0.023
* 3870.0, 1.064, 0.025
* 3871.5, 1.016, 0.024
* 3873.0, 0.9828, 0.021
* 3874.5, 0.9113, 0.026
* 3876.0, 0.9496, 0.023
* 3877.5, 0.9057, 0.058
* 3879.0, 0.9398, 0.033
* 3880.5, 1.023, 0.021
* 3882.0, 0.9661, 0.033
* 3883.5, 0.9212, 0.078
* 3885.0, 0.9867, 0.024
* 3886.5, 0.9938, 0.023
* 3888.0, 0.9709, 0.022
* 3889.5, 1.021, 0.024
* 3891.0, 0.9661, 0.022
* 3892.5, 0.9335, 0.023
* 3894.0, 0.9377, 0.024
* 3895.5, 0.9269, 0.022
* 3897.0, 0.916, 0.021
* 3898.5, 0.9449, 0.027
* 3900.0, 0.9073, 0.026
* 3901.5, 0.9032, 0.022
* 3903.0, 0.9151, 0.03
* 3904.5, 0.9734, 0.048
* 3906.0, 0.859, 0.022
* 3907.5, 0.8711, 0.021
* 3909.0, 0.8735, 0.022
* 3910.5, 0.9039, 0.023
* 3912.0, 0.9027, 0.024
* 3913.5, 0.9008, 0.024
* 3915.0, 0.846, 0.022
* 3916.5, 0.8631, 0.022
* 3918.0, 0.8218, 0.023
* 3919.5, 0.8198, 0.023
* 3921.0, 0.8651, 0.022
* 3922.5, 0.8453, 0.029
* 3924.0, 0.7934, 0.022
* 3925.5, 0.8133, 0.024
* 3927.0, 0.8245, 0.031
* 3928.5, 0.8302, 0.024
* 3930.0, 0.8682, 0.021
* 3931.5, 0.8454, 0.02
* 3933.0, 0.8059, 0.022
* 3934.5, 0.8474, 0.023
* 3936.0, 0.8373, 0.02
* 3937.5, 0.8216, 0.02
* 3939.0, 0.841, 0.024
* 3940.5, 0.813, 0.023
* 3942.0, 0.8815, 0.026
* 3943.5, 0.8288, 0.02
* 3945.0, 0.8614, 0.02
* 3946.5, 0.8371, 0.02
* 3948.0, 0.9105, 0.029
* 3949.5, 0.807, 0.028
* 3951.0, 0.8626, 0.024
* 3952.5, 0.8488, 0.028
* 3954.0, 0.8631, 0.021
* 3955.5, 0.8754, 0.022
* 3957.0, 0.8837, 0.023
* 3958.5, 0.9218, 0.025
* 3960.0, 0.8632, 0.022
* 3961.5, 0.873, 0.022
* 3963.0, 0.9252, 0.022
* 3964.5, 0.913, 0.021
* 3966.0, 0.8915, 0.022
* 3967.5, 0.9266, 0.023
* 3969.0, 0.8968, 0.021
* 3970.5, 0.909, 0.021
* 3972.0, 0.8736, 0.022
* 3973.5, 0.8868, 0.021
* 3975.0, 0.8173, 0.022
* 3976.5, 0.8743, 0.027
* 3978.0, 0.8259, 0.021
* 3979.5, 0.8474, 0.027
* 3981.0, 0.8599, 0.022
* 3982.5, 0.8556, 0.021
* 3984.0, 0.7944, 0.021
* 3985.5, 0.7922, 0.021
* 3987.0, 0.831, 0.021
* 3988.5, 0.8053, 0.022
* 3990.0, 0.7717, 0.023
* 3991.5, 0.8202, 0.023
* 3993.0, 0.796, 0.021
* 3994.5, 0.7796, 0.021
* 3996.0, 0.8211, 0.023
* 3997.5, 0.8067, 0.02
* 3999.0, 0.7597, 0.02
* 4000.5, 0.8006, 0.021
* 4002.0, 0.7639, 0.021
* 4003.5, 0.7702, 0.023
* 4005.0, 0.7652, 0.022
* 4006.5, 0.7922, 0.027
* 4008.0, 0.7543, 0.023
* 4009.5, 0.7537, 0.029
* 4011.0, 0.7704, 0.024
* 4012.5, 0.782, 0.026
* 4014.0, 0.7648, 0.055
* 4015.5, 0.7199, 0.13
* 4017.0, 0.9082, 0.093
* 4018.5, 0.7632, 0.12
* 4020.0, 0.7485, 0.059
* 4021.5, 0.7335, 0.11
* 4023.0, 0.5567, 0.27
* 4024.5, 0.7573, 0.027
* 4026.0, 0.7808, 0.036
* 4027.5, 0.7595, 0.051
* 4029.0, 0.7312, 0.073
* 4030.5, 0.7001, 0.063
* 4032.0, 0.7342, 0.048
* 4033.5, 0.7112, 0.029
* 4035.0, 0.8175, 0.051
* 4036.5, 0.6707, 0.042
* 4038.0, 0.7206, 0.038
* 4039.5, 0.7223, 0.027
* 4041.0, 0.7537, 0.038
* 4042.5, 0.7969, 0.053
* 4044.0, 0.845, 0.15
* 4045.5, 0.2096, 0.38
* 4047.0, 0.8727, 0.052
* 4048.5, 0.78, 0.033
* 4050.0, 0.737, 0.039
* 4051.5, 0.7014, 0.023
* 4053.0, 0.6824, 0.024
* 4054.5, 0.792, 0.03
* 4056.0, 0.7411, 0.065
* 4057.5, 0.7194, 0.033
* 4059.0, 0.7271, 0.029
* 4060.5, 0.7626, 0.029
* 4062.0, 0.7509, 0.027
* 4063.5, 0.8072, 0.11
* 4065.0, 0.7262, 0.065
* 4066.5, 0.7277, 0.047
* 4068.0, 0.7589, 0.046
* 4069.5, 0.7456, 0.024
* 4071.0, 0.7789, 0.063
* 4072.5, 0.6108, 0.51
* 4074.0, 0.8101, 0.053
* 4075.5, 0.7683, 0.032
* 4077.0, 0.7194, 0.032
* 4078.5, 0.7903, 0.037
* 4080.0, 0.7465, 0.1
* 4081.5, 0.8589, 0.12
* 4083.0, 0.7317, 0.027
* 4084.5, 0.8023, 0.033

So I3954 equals 0.86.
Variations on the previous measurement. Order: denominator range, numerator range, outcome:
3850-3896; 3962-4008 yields 0.88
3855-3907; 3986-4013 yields 0.85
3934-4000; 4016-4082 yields 0.91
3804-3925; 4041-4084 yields 0.86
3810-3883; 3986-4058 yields 0.84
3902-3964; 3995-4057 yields 0.91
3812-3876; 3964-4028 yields 0.88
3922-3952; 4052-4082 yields 0.95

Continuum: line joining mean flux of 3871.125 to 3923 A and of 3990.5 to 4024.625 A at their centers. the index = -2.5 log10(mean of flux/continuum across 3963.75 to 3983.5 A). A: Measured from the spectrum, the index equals -0.07 mag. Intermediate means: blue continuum 0.922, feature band 0.874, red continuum 0.769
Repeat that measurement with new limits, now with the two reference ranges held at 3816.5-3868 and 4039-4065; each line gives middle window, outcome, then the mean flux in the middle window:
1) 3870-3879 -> -0.018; 0.961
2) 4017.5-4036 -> 0.037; 0.734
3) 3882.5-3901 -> -0.032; 0.952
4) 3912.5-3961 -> 0.025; 0.849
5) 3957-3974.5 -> -0.078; 0.896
